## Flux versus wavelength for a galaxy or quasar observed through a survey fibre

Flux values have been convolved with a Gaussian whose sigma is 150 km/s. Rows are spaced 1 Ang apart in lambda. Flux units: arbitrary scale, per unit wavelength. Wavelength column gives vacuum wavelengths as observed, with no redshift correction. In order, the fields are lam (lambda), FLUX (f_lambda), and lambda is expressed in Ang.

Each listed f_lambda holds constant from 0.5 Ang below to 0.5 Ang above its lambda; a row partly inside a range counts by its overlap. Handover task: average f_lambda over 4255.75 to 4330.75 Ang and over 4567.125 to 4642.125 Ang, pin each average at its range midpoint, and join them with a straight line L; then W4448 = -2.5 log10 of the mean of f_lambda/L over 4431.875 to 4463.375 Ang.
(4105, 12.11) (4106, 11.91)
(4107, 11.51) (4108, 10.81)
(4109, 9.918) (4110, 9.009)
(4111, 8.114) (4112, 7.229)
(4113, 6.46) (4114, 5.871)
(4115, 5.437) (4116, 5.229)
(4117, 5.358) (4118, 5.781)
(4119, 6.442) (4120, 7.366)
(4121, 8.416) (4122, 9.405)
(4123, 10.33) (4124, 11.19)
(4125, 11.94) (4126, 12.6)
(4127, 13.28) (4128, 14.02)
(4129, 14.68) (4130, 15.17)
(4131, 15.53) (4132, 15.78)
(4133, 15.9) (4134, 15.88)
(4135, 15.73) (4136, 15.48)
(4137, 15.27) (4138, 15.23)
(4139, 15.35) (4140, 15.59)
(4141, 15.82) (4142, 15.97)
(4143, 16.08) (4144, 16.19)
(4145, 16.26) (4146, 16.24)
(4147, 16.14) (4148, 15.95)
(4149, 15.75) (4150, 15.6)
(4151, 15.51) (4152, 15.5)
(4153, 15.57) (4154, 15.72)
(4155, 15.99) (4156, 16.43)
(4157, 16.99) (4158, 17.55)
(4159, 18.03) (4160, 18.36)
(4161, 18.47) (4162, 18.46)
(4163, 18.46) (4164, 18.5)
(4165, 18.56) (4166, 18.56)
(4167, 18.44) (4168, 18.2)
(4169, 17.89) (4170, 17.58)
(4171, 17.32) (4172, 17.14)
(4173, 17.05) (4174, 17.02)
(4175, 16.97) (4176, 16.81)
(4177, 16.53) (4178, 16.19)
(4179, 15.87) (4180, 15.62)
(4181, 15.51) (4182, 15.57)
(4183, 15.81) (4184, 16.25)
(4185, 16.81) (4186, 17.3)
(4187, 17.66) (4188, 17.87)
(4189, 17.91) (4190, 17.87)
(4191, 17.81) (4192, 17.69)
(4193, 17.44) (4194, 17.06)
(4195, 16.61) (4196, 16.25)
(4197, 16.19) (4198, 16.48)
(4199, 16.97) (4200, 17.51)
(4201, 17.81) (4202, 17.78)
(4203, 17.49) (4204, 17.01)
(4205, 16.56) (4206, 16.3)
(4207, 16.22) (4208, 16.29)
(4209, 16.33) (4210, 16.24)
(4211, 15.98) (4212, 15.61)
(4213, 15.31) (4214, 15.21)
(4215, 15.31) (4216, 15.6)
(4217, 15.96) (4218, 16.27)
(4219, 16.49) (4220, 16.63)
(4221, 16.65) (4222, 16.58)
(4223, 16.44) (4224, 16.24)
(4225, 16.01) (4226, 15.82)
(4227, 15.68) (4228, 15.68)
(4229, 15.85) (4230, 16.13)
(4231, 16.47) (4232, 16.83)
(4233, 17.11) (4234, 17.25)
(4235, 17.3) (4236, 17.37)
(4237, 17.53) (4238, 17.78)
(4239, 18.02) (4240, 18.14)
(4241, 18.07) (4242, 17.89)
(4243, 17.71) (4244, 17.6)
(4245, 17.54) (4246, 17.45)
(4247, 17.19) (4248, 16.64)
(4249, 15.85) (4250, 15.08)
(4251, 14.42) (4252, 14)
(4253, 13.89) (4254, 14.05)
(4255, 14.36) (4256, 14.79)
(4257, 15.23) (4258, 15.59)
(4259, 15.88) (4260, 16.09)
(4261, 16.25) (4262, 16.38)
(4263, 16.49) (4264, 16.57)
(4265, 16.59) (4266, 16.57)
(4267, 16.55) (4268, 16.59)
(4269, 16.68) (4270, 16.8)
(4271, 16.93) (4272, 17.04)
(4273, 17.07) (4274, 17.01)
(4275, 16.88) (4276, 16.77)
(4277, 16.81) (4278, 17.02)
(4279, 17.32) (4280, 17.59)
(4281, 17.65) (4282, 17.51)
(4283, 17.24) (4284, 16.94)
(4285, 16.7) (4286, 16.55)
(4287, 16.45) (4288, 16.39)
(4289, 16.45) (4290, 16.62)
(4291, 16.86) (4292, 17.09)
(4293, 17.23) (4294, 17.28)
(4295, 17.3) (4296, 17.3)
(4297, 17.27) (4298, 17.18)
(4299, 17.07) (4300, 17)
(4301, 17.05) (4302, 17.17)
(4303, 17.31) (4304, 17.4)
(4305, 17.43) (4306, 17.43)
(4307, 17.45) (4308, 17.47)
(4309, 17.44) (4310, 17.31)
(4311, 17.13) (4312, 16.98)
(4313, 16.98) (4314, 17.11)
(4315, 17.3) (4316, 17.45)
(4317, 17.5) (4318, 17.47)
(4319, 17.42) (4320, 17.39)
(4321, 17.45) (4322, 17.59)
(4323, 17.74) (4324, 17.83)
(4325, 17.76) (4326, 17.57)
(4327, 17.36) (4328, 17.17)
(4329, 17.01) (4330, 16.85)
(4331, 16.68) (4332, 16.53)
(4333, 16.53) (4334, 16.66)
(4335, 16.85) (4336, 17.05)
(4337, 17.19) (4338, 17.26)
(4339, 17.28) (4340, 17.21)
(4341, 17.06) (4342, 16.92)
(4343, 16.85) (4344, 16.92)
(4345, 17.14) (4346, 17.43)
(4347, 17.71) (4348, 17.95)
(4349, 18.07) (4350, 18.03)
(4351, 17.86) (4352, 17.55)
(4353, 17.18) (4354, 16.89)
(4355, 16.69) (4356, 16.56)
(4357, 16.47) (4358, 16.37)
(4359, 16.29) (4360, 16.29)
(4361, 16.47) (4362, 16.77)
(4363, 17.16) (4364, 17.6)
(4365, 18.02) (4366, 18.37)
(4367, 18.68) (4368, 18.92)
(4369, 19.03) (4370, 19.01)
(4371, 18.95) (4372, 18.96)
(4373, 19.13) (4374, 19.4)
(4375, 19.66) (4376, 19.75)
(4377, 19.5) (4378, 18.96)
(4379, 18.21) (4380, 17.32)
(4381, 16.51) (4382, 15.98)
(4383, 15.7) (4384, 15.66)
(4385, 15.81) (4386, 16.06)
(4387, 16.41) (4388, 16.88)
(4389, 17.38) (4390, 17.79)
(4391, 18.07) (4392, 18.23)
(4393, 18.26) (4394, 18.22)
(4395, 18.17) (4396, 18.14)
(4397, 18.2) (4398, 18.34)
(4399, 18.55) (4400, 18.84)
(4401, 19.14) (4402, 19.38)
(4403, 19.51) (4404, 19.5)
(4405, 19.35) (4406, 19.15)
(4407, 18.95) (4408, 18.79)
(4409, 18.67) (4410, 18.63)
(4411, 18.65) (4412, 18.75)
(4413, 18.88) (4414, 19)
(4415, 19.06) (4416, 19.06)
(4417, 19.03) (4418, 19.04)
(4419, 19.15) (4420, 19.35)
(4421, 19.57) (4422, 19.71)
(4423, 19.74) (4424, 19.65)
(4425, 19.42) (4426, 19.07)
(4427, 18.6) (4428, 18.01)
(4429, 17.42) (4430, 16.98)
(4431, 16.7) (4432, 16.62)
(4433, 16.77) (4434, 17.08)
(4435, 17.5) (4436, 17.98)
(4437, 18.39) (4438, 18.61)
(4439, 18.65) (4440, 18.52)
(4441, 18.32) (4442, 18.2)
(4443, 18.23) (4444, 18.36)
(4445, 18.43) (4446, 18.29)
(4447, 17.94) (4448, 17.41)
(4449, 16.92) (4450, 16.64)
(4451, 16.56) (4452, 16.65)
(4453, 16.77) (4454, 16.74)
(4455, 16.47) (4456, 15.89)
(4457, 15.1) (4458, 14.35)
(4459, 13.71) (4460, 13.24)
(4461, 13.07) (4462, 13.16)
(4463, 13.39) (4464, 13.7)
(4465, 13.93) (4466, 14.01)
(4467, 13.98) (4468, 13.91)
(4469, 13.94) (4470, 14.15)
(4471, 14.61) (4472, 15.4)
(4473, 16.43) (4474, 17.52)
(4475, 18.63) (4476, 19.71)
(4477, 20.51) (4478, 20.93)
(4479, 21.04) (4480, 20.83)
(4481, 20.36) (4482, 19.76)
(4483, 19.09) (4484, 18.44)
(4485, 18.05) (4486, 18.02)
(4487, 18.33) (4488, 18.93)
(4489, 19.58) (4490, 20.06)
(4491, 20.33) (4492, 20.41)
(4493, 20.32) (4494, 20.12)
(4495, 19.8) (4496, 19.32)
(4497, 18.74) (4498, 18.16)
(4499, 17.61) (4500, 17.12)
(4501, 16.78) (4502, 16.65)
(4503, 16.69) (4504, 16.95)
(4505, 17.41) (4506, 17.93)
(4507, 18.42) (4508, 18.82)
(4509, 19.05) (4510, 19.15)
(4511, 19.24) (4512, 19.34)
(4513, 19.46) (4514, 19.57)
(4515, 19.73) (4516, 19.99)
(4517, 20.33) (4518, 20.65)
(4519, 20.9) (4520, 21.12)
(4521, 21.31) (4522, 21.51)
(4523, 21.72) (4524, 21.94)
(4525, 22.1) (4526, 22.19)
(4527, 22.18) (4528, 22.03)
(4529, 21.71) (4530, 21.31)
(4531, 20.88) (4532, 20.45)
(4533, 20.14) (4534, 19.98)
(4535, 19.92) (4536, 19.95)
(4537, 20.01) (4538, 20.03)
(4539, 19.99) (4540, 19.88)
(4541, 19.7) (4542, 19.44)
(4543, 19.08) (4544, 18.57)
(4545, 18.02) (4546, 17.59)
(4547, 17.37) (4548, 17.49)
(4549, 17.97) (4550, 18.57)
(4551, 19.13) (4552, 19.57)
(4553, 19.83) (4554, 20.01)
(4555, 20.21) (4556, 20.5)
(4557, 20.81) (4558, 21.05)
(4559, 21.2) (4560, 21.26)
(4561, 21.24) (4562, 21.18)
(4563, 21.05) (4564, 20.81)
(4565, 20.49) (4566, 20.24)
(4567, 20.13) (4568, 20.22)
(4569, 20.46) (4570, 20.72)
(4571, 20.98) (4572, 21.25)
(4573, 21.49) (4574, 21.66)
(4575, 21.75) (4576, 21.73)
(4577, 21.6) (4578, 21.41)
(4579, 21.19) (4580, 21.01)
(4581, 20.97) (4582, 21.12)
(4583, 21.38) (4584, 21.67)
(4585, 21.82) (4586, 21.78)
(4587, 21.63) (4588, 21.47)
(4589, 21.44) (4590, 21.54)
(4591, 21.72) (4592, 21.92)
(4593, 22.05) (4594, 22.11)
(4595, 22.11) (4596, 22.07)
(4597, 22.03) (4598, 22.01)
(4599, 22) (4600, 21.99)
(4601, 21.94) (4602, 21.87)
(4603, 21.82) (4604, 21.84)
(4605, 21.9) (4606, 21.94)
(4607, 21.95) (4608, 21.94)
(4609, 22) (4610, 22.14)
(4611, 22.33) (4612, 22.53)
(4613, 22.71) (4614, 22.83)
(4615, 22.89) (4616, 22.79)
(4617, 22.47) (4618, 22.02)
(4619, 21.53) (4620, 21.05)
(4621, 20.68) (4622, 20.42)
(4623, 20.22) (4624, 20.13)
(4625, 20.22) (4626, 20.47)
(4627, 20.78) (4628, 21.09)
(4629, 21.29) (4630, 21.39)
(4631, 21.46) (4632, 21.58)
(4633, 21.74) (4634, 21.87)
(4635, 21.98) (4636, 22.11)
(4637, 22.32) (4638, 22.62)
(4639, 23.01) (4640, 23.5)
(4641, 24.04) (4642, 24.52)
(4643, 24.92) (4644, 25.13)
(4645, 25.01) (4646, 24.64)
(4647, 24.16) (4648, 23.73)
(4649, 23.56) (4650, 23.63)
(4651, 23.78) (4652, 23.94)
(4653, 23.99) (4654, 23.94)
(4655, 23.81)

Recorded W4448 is 0.16 mag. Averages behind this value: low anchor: 17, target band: 16.7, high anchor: 21.7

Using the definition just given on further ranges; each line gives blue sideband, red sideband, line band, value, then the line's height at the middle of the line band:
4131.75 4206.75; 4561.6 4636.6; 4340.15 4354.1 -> 0.08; 18.7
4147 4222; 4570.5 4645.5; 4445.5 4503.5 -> 0.18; 20.3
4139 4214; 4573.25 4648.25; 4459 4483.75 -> 0.23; 20.3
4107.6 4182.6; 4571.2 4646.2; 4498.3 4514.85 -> 0.12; 20.3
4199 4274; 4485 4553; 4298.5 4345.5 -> 0.01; 17.4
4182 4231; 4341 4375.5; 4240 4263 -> 0.05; 16.9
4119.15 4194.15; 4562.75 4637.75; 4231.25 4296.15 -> 0.04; 17.3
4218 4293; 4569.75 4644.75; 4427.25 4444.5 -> 0.09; 19.3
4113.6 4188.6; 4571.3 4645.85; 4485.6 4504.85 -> 0.09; 20.2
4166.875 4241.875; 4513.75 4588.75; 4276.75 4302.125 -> 0.04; 17.7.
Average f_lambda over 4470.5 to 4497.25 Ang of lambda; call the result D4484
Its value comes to 19.1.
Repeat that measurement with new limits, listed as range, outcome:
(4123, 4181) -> 16.2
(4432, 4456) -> 17.6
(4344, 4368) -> 17.3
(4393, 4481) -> 17.6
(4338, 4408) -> 17.8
